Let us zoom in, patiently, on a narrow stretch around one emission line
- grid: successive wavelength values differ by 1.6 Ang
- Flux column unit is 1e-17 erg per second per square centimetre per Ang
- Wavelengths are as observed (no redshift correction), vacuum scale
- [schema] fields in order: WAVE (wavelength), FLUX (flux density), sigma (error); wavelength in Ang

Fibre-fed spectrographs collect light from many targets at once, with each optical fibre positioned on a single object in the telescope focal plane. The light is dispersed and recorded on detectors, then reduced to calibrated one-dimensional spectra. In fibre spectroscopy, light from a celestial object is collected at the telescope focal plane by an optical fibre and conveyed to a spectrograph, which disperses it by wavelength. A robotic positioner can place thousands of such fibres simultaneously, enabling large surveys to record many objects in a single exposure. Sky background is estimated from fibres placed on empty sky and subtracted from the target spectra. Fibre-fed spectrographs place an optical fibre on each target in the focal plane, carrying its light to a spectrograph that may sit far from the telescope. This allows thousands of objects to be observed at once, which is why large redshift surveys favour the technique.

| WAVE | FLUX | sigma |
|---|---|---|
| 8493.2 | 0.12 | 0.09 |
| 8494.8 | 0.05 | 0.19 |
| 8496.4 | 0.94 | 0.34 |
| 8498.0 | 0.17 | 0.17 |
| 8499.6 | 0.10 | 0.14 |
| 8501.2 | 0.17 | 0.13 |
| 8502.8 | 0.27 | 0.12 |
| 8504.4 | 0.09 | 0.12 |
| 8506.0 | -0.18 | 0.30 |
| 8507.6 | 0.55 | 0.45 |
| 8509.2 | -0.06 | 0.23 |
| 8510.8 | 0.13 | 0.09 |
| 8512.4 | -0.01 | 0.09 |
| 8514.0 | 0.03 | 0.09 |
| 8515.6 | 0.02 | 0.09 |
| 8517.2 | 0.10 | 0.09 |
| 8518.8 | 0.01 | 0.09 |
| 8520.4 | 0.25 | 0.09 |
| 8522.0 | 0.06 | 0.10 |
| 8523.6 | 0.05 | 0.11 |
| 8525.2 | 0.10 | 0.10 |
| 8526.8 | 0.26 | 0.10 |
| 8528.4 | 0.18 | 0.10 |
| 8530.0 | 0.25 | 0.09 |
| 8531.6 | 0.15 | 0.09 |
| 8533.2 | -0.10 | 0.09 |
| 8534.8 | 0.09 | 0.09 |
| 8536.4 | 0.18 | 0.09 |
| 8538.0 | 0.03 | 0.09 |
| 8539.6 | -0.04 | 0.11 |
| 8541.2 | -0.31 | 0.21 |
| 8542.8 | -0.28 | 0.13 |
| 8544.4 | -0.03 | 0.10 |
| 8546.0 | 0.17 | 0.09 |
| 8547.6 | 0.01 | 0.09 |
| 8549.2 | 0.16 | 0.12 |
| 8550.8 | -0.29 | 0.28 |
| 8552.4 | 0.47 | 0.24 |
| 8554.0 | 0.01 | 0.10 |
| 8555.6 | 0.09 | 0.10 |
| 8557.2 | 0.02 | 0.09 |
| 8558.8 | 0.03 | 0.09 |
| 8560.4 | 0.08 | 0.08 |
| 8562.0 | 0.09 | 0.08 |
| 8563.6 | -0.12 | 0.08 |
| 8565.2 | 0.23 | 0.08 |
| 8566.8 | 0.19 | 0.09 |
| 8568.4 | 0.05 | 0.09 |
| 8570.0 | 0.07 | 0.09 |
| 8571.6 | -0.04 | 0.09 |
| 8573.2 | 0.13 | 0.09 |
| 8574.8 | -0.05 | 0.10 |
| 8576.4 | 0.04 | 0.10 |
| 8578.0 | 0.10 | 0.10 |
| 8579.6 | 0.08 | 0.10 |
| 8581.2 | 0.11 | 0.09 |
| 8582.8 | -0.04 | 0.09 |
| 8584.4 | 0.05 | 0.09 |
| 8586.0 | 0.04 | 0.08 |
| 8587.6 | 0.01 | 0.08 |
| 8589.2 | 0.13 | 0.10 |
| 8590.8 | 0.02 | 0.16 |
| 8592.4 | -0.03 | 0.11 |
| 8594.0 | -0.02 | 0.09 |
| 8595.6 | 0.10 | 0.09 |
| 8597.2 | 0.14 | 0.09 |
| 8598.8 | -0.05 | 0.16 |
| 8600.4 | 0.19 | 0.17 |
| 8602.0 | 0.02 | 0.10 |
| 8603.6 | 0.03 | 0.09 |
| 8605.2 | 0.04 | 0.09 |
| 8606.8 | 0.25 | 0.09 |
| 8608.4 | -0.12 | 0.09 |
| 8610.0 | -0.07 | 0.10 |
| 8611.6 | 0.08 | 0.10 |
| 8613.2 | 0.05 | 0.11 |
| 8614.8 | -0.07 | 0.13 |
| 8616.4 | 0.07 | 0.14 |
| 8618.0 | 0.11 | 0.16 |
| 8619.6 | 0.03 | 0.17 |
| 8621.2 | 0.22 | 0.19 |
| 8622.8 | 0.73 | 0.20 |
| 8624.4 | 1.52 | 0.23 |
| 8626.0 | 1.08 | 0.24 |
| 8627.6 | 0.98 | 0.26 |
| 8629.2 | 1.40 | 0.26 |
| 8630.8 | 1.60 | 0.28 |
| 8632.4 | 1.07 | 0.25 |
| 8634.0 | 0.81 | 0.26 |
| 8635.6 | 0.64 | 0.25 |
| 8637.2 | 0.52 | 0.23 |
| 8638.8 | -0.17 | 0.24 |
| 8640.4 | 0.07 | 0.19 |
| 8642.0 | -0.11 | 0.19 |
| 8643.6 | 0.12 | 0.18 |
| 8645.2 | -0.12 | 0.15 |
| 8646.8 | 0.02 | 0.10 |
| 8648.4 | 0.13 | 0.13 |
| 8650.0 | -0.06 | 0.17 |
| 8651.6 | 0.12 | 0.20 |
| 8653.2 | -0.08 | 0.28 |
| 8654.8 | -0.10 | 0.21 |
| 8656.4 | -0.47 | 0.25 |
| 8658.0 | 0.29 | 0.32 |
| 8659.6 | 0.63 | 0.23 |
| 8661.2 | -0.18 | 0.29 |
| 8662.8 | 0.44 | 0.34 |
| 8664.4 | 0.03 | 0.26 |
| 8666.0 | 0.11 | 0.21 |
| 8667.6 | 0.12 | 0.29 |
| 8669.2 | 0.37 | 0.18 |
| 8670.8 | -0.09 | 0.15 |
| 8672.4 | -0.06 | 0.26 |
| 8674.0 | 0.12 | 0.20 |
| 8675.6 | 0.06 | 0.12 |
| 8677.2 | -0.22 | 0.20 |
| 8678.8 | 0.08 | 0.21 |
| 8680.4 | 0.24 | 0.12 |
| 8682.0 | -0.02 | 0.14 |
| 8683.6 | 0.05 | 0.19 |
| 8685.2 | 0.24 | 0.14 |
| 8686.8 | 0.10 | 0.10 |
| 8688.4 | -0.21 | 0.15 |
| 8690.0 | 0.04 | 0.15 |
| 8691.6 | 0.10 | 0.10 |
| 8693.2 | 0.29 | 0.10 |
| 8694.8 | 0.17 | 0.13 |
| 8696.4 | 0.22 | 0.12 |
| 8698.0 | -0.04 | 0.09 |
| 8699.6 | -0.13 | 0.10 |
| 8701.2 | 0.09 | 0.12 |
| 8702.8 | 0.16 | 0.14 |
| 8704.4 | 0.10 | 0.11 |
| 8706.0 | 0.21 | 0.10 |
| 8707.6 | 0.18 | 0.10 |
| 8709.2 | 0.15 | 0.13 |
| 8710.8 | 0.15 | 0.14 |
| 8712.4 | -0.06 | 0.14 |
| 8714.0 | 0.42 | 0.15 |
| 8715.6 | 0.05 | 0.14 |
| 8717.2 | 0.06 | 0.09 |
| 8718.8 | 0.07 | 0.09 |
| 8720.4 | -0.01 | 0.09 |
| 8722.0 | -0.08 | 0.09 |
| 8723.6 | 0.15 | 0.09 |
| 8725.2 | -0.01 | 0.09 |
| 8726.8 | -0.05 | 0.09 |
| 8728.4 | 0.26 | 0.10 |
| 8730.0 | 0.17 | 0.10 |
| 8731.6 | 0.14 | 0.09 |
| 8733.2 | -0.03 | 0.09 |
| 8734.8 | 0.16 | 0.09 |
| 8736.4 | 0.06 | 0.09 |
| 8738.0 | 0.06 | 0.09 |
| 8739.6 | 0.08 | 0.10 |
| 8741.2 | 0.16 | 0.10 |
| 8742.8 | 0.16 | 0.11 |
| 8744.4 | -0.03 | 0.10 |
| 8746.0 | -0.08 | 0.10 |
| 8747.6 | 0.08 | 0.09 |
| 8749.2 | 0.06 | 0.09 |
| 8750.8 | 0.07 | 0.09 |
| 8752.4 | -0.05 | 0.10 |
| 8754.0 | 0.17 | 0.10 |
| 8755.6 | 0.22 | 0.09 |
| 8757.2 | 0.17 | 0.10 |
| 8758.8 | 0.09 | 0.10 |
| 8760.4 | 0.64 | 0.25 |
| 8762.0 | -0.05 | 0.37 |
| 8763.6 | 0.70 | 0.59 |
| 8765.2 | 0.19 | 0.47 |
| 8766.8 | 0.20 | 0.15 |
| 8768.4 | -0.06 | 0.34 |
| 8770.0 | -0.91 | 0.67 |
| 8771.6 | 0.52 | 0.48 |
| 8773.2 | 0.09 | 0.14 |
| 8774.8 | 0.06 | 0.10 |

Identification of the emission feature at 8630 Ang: [O II]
